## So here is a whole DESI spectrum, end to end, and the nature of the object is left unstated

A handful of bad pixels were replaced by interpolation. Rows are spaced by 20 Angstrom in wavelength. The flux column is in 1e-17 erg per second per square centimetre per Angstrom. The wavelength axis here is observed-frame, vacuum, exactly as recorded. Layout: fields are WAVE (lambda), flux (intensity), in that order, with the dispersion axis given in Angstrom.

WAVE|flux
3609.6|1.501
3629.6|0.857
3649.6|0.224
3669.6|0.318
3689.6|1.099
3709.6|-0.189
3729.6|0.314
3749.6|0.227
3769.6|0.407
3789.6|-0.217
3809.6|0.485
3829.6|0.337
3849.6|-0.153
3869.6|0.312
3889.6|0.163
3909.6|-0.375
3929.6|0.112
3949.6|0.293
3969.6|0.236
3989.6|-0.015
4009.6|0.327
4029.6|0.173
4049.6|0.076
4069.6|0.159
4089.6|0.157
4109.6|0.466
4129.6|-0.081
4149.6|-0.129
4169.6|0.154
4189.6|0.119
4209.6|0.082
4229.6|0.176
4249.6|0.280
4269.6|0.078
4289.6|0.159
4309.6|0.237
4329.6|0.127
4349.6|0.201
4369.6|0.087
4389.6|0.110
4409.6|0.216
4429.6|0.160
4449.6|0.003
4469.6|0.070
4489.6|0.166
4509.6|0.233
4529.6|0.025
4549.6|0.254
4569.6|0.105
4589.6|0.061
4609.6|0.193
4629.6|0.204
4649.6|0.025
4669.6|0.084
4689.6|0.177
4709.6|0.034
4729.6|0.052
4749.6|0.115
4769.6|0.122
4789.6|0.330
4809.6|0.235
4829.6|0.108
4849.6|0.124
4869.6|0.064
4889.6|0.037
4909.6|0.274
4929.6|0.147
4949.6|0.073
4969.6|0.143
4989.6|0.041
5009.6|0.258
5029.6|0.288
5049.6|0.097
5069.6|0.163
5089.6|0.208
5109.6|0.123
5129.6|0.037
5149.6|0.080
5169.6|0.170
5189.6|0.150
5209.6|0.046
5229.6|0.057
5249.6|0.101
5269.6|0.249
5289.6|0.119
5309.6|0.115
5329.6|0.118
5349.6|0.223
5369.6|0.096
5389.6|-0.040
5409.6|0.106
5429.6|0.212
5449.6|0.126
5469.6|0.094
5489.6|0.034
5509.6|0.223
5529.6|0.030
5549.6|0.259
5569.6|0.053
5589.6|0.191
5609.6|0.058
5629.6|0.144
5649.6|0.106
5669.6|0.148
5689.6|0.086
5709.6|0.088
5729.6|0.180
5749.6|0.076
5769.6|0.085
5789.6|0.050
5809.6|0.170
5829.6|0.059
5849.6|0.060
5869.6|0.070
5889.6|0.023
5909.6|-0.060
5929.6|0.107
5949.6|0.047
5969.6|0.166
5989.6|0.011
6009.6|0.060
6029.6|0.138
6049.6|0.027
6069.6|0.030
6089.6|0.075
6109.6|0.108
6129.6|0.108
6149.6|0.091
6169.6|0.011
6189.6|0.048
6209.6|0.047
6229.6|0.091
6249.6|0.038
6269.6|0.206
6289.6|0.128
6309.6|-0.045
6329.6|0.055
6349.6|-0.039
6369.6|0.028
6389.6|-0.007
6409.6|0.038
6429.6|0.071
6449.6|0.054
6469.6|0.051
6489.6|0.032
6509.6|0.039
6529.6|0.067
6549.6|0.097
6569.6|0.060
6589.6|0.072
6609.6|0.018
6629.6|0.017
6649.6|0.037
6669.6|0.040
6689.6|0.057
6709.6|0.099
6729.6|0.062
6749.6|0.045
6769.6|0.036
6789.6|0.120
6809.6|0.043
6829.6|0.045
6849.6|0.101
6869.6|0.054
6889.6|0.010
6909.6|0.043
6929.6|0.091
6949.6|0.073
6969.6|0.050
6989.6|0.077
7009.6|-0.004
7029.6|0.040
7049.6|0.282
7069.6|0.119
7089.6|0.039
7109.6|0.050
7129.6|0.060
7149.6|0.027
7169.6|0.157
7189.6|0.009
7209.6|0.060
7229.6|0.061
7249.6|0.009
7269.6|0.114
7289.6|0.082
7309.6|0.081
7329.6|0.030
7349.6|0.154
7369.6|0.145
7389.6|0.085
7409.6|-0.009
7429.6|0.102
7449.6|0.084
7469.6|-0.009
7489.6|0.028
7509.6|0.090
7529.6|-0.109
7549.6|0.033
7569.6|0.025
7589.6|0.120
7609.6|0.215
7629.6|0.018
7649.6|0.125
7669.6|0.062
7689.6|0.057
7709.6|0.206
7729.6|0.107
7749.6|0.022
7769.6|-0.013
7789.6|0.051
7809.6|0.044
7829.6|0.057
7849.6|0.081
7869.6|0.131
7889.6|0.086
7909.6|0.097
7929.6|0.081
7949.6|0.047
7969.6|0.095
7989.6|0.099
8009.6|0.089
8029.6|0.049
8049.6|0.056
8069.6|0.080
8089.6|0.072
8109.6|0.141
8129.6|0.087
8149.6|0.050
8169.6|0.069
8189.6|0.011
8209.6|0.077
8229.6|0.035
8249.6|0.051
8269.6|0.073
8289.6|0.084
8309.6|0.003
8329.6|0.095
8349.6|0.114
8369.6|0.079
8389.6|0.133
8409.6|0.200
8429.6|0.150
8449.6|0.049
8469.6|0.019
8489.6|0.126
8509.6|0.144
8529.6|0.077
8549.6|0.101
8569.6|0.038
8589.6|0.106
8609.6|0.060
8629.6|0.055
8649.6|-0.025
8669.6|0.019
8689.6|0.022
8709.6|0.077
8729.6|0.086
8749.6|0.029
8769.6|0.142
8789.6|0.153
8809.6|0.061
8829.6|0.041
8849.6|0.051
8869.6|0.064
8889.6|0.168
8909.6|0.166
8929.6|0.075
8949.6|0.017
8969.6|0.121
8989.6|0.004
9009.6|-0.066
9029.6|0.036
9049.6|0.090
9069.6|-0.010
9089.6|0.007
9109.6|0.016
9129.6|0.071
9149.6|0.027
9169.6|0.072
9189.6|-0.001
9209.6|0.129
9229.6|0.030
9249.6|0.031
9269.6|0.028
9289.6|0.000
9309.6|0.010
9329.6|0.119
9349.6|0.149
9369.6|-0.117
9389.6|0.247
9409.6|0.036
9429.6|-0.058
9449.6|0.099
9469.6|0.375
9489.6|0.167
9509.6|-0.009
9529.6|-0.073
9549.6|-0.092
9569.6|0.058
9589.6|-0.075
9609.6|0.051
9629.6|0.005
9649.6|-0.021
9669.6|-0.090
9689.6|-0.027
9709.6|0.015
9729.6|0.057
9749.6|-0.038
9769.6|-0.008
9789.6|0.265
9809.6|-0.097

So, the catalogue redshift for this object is 0.892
